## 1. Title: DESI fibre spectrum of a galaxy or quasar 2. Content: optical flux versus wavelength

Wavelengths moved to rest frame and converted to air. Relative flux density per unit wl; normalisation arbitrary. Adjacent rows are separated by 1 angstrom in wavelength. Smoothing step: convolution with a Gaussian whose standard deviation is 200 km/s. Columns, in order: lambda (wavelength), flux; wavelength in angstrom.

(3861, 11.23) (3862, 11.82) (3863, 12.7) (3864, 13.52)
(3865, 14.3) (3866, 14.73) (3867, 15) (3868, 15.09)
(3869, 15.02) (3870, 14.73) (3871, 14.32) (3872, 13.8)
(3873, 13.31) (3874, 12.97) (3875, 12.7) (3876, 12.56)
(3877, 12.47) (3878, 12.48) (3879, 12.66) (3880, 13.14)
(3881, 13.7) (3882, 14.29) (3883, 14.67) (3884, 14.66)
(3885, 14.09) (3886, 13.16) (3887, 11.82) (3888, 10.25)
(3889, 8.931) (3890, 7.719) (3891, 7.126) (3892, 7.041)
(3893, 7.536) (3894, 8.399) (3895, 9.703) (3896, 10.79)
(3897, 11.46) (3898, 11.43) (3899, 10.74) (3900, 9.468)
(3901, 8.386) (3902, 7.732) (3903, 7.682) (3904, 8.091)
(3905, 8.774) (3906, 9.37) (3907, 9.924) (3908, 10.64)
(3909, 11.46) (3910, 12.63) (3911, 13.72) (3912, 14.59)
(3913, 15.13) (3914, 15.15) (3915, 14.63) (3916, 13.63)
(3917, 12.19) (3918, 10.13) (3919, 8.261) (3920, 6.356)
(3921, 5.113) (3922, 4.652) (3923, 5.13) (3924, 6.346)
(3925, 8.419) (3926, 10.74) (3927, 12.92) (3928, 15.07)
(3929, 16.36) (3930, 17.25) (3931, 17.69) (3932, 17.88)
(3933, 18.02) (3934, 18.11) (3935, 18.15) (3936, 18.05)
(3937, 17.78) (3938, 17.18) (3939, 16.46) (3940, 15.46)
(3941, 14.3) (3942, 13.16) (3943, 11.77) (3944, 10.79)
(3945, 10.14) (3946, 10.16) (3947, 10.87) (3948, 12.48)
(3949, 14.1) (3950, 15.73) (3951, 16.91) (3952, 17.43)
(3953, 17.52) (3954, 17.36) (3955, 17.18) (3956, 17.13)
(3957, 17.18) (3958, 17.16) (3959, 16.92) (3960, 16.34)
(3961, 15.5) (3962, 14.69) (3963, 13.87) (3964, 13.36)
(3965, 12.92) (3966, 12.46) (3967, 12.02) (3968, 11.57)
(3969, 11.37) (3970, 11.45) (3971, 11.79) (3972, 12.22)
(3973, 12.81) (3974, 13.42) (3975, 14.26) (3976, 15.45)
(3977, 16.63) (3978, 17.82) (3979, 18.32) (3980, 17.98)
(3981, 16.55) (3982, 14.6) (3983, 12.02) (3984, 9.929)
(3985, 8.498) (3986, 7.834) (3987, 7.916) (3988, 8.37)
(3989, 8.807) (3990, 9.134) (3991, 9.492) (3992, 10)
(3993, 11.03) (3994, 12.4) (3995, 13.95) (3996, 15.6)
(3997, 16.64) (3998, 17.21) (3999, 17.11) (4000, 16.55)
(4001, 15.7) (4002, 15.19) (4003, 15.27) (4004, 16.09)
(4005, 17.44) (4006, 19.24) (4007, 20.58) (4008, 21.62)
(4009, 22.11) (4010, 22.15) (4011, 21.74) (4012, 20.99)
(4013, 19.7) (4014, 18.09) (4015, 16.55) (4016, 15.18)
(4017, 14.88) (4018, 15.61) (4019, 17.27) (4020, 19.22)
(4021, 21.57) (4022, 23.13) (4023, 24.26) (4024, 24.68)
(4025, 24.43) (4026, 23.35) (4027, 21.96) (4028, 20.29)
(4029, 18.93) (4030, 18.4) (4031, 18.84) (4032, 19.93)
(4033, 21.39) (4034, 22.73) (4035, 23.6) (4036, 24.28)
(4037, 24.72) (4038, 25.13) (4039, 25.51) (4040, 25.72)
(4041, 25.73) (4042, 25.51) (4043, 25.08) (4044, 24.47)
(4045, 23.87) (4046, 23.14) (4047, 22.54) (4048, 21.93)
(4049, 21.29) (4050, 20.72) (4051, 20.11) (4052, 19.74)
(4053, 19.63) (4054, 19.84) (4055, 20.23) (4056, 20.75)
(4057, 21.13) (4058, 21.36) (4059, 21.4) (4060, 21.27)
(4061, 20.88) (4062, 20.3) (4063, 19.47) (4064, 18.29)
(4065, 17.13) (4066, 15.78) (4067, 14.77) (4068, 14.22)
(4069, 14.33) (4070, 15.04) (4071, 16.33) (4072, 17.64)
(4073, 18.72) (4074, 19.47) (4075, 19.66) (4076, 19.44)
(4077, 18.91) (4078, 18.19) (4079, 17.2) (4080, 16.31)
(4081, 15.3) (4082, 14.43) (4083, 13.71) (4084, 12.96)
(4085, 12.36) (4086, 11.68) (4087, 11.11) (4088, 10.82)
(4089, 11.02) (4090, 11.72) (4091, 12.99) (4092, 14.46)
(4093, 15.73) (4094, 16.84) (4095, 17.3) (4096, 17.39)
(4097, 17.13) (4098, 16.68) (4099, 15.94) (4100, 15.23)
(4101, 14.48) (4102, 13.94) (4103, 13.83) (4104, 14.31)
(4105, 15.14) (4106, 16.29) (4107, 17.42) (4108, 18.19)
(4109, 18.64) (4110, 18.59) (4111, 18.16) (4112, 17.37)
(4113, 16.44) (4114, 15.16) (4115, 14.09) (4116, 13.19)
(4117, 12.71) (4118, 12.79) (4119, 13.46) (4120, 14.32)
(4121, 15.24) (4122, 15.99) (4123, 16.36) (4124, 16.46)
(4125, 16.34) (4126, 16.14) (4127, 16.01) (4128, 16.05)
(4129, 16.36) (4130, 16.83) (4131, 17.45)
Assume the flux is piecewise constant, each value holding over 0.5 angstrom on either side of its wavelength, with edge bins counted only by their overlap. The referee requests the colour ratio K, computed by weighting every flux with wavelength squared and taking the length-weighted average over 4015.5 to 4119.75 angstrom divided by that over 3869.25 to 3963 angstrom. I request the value 1.5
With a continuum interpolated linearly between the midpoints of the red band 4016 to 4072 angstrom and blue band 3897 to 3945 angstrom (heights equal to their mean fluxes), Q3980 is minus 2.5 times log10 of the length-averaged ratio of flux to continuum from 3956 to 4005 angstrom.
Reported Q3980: 0.189 mag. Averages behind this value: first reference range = 12.2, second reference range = 20.8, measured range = 13.7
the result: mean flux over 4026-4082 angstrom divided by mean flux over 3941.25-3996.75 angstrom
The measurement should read 1.51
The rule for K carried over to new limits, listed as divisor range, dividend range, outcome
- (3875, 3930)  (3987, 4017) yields 1.53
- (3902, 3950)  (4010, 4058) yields 1.81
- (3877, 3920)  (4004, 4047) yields 2.06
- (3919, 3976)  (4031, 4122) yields 1.39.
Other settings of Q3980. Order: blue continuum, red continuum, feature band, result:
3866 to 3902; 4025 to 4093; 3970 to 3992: 0.258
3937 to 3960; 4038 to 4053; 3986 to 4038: 0.149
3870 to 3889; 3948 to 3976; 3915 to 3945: 0.084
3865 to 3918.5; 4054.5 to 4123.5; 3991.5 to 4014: -0.200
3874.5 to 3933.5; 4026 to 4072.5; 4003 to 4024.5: -0.059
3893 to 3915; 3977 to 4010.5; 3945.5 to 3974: -0.090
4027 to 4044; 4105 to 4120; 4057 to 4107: 0.155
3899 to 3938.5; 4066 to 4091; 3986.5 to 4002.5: 0.063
